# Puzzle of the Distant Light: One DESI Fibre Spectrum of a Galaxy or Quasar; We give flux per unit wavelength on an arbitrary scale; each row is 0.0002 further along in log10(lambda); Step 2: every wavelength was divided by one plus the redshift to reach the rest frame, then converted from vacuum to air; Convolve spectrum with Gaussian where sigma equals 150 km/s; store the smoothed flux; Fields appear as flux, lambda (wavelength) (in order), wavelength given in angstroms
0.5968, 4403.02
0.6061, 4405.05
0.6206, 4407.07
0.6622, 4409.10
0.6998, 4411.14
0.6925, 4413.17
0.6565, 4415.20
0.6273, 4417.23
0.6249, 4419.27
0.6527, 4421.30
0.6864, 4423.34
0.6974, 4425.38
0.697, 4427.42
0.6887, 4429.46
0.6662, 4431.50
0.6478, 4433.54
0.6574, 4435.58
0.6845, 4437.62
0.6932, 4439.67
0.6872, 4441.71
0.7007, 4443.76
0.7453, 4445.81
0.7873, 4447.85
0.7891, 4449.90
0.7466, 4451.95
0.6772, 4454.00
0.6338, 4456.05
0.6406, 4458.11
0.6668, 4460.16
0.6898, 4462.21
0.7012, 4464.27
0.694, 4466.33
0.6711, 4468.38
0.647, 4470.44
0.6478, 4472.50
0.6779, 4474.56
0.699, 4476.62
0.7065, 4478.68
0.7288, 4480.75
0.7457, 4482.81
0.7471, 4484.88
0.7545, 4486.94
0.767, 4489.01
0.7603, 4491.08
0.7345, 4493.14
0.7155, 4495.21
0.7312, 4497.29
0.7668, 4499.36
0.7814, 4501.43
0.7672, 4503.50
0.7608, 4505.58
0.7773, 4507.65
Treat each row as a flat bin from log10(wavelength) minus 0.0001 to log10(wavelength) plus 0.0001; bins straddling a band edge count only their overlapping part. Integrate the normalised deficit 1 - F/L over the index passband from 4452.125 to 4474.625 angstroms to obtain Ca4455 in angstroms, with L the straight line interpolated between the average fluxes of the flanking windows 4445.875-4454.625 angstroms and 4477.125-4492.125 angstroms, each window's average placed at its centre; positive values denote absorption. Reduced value 2.4 angstroms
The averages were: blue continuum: 0.753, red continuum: 0.743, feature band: 0.67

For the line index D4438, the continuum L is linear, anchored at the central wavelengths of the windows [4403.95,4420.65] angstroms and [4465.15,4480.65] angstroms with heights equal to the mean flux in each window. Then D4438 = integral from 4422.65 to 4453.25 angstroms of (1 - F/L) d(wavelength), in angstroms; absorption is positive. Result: -2.0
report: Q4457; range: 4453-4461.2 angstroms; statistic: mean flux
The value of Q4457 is 0.655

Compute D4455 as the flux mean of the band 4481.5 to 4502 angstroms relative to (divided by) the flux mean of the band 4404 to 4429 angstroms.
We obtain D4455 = 1.13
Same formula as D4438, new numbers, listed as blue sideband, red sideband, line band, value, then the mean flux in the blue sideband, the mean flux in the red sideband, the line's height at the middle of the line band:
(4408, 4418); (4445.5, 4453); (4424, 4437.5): 0.8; 0.668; 0.77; 0.718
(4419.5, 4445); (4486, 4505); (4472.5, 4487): 0.4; 0.679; 0.753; 0.735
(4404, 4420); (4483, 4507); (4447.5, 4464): 0.1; 0.649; 0.753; 0.704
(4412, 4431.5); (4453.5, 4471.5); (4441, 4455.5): -1.3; 0.669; 0.669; 0.669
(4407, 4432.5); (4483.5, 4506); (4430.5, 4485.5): 1.2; 0.669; 0.753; 0.712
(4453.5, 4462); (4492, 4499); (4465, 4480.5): 0.1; 0.657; 0.731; 0.686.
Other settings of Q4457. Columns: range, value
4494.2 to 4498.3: 0.722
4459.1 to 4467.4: 0.688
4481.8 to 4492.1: 0.755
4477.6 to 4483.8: 0.727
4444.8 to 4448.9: 0.768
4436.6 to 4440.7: 0.689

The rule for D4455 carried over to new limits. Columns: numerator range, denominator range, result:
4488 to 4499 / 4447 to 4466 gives 1.06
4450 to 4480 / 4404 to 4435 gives 1.03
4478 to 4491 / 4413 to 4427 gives 1.12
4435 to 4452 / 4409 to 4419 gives 1.09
